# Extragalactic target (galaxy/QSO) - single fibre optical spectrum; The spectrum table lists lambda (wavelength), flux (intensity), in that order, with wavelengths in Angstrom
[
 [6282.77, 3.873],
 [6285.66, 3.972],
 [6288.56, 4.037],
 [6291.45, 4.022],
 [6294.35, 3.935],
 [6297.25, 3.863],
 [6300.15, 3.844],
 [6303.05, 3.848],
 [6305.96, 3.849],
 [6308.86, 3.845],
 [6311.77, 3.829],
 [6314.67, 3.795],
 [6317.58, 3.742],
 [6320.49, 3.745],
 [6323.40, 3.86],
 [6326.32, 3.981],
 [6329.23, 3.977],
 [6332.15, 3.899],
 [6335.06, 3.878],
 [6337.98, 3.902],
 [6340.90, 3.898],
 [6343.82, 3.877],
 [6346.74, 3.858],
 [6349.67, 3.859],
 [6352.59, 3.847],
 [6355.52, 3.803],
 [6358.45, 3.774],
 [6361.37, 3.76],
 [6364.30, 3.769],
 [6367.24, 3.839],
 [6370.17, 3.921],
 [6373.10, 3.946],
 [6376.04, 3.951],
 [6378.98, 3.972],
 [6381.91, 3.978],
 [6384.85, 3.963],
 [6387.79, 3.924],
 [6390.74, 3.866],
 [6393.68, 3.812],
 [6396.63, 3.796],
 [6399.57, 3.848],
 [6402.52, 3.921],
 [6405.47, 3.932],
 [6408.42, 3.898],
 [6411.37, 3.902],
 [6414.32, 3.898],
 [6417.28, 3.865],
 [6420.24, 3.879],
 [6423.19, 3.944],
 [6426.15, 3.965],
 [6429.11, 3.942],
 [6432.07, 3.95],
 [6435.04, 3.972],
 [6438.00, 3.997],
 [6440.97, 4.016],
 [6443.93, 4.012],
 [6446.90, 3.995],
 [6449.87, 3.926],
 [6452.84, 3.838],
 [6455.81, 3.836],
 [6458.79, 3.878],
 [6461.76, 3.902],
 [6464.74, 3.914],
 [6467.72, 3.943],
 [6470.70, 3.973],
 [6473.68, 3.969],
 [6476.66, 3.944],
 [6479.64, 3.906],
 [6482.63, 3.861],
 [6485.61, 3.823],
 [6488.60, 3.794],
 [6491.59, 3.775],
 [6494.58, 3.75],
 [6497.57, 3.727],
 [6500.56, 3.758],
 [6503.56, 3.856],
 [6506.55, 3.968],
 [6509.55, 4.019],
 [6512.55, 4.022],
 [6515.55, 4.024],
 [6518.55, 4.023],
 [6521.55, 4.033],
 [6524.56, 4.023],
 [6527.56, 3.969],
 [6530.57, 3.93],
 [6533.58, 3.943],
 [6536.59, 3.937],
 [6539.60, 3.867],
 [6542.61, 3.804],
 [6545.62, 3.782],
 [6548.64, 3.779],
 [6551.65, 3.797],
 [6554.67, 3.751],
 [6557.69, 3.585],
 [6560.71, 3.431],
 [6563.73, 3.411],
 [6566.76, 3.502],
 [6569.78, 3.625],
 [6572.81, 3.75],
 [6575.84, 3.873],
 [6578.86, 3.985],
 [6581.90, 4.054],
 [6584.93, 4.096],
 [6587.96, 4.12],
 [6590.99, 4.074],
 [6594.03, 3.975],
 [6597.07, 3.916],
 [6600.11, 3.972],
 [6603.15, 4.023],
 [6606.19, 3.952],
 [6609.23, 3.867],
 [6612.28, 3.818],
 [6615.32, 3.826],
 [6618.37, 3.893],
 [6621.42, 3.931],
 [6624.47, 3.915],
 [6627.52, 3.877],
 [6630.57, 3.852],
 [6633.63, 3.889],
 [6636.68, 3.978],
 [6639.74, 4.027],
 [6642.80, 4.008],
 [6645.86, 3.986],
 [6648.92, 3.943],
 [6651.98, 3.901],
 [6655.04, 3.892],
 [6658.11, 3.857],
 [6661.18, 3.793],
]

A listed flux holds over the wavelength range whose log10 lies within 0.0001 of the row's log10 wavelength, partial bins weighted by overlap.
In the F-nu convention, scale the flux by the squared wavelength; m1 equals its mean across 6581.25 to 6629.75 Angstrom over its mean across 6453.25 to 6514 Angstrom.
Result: 1.1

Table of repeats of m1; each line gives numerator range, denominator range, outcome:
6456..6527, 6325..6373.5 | 1.06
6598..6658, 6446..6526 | 1.05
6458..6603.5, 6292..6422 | 1.06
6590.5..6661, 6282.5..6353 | 1.11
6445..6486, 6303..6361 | 1.06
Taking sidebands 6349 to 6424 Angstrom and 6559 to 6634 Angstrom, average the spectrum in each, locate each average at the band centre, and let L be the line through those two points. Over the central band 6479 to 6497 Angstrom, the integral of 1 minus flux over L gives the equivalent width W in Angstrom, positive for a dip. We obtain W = 0.3 Angstrom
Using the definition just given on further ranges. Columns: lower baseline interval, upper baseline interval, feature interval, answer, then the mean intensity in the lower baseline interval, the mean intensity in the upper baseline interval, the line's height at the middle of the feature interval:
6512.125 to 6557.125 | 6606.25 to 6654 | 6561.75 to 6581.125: 1.04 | 3.9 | 3.92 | 3.91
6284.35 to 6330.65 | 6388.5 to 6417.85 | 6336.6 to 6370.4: 0.35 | 3.88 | 3.87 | 3.88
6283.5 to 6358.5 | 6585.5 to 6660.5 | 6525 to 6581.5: 2.17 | 3.88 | 3.94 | 3.92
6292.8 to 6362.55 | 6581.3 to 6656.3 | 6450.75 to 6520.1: 0.25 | 3.85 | 3.95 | 3.91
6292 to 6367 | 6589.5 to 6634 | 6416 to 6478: -0.92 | 3.85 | 3.92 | 3.88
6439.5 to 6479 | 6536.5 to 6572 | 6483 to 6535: -1.46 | 3.93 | 3.68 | 3.8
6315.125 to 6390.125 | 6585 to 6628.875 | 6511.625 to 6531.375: -0.42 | 3.88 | 3.95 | 3.92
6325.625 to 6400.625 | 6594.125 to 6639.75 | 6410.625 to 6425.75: -0.06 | 3.88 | 3.91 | 3.89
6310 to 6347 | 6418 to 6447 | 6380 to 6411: 0.26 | 3.87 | 3.96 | 3.93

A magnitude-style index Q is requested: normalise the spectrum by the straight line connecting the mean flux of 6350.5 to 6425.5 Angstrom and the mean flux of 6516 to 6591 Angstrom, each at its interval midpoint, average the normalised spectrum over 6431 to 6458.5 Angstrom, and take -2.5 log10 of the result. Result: -0.02 mag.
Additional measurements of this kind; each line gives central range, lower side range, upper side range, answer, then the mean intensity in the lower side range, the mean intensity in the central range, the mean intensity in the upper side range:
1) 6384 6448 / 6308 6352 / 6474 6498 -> -0.02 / 3.86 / 3.92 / 3.83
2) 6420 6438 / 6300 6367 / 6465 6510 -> -0.03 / 3.84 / 3.95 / 3.87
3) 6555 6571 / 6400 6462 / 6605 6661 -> 0.11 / 3.93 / 3.53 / 3.91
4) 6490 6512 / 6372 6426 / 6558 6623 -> 0.01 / 3.91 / 3.84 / 3.86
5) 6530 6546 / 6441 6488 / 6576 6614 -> 0.02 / 3.92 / 3.88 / 3.98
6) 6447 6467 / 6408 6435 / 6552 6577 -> -0.01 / 3.92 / 3.89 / 3.62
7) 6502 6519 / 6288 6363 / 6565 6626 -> -0.02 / 3.86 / 3.98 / 3.91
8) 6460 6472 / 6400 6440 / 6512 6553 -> 0.00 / 3.93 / 3.93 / 3.92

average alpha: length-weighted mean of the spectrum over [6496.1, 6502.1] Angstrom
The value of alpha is 3.74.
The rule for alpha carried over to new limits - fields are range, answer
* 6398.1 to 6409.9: 3.9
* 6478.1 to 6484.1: 3.88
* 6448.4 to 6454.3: 3.88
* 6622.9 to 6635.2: 3.89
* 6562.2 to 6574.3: 3.57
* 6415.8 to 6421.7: 3.87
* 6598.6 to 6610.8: 3.95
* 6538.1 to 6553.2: 3.81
